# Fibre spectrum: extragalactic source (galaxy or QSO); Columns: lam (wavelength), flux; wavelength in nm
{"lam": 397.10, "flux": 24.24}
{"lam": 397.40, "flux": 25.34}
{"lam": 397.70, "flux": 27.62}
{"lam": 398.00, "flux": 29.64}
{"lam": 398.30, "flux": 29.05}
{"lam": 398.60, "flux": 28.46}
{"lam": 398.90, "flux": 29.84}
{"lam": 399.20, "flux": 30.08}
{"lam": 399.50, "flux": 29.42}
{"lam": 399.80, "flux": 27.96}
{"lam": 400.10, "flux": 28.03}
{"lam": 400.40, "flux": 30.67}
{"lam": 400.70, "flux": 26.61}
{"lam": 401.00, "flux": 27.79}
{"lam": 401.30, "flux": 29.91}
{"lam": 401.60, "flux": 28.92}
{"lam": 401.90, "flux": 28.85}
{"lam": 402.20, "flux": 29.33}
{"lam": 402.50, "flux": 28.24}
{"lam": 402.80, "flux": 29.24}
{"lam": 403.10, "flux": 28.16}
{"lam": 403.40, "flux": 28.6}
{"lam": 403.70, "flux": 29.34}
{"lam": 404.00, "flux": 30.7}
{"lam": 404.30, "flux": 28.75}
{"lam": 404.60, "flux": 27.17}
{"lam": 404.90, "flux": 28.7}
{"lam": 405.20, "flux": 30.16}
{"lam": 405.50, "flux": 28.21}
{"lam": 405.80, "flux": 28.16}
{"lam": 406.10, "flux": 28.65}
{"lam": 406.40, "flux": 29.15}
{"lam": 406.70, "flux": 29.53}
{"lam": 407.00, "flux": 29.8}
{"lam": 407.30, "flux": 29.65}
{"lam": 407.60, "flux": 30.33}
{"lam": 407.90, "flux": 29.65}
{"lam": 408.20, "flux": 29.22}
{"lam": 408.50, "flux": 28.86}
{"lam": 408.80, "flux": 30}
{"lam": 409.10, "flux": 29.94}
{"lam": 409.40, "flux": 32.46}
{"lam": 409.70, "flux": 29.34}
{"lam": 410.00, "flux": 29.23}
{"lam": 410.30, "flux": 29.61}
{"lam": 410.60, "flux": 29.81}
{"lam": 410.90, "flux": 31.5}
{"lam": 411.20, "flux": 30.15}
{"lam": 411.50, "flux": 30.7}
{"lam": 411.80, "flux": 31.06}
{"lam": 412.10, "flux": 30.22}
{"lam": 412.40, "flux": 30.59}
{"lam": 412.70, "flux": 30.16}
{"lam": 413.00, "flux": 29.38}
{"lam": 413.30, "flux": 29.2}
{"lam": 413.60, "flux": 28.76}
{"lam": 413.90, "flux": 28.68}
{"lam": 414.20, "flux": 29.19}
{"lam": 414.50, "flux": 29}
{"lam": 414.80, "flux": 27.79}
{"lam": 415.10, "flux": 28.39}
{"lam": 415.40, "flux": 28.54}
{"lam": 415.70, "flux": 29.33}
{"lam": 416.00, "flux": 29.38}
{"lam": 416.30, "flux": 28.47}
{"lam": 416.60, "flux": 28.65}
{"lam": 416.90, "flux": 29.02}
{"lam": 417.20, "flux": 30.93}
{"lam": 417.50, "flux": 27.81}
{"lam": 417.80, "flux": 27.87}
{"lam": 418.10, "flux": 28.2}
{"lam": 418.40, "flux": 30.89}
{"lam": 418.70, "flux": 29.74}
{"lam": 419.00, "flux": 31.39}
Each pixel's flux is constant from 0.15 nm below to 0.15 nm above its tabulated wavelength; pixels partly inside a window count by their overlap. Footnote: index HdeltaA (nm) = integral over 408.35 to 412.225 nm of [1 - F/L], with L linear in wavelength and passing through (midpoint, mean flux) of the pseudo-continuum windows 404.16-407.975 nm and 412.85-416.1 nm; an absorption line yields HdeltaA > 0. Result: -0.168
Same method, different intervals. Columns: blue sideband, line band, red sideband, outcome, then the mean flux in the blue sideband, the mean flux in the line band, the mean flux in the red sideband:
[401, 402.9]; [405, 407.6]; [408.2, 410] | 0.03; 29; 29.2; 30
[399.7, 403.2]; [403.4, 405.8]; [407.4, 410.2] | 0.02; 28.7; 28.9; 29.9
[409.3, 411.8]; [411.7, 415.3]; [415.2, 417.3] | 0.05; 30.4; 29.3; 29.1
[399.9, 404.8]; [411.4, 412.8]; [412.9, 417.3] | -0.08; 28.8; 30.6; 29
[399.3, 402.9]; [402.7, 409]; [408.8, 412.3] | 0.09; 28.8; 29.1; 30.4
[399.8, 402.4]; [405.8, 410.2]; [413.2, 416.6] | -0.14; 28.7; 29.6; 28.8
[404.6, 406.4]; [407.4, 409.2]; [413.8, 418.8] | -0.06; 28.7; 29.7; 28.9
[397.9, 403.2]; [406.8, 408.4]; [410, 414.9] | -0.02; 28.9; 29.7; 29.7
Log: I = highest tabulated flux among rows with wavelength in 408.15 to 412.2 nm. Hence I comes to 32.46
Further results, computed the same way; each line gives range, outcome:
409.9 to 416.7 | 31.5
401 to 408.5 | 30.7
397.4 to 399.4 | 30.08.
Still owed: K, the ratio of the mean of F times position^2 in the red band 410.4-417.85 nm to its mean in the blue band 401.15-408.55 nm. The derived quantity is 1.1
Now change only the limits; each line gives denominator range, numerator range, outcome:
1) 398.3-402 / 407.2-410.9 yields 1.08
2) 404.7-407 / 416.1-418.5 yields 1.06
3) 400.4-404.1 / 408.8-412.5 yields 1.10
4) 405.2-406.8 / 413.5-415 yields 1.03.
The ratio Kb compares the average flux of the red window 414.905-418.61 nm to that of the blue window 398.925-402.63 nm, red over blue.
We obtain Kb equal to 1.00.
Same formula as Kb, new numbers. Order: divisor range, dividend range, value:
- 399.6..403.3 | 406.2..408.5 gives 1.03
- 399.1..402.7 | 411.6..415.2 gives 1.02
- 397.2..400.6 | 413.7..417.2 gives 1.01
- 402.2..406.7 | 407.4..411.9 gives 1.04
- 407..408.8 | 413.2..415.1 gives 0.97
